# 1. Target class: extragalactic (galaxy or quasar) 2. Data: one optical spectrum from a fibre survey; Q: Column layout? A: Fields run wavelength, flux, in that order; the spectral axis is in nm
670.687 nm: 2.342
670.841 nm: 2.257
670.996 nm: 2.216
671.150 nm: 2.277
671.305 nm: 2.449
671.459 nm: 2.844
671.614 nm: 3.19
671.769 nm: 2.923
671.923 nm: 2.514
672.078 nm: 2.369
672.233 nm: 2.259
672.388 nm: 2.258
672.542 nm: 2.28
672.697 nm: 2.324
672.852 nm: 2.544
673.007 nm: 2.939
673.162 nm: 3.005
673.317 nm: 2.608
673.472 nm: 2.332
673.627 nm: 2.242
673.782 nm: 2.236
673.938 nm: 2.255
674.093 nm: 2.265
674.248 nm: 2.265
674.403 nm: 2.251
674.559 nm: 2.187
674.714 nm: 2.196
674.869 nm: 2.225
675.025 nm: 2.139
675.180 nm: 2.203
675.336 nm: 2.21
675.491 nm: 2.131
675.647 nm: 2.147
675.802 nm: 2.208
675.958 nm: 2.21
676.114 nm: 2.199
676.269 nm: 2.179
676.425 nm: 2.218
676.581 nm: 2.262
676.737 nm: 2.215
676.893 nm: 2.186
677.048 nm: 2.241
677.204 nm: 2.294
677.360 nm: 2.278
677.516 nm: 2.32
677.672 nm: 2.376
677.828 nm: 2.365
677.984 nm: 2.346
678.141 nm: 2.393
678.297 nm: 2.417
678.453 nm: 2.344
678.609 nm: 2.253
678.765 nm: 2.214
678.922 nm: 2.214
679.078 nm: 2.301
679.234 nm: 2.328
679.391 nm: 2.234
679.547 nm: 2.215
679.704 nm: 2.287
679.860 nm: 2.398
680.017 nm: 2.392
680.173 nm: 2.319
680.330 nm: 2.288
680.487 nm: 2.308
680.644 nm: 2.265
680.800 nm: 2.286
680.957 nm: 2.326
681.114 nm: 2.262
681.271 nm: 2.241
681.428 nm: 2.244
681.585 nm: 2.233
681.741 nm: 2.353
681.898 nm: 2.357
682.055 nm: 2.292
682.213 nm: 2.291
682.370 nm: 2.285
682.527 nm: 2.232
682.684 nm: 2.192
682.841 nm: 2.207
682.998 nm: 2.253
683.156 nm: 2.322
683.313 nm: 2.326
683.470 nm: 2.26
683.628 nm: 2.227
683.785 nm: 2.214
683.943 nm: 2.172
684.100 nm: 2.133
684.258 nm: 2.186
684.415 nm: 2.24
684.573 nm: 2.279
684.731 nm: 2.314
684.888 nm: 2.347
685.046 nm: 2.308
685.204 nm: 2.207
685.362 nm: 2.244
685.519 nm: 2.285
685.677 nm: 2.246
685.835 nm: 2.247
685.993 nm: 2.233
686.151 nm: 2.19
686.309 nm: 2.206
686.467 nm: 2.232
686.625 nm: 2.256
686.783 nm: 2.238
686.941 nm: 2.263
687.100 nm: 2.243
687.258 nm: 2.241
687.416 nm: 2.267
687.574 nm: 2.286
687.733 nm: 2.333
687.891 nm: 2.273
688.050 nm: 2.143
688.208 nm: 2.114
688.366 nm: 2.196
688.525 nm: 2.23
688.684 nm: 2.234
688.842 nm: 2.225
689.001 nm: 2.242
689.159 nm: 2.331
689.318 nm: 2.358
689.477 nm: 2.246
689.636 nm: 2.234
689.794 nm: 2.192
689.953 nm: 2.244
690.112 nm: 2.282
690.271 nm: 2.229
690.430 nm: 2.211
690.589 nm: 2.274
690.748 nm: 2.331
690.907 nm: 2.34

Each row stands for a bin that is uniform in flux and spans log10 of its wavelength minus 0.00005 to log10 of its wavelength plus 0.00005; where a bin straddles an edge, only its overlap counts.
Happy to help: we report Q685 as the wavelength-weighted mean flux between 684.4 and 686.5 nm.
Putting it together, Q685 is 2.26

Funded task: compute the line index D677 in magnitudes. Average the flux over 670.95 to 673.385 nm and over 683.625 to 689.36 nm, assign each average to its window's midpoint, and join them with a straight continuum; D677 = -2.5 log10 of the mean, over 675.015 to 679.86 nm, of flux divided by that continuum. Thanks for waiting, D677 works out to 0.09 mag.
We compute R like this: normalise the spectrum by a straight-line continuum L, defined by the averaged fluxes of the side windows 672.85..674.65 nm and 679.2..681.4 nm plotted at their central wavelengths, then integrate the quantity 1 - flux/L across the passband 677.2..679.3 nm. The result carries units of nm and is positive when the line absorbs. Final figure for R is 0.01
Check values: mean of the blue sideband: 2.42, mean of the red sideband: 2.29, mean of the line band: 2.32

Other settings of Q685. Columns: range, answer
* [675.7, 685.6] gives 2.27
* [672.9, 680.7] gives 2.3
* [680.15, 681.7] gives 2.28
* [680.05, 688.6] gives 2.26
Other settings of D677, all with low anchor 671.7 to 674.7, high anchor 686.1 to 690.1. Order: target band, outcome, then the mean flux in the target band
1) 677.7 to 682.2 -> 0.02 mag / 2.3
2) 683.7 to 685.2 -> 0.02 mag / 2.24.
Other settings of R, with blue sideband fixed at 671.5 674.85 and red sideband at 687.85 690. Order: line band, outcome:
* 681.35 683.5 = 0.04 nm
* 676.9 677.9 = 0.04 nm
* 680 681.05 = 0.02 nm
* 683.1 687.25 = 0.07 nm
